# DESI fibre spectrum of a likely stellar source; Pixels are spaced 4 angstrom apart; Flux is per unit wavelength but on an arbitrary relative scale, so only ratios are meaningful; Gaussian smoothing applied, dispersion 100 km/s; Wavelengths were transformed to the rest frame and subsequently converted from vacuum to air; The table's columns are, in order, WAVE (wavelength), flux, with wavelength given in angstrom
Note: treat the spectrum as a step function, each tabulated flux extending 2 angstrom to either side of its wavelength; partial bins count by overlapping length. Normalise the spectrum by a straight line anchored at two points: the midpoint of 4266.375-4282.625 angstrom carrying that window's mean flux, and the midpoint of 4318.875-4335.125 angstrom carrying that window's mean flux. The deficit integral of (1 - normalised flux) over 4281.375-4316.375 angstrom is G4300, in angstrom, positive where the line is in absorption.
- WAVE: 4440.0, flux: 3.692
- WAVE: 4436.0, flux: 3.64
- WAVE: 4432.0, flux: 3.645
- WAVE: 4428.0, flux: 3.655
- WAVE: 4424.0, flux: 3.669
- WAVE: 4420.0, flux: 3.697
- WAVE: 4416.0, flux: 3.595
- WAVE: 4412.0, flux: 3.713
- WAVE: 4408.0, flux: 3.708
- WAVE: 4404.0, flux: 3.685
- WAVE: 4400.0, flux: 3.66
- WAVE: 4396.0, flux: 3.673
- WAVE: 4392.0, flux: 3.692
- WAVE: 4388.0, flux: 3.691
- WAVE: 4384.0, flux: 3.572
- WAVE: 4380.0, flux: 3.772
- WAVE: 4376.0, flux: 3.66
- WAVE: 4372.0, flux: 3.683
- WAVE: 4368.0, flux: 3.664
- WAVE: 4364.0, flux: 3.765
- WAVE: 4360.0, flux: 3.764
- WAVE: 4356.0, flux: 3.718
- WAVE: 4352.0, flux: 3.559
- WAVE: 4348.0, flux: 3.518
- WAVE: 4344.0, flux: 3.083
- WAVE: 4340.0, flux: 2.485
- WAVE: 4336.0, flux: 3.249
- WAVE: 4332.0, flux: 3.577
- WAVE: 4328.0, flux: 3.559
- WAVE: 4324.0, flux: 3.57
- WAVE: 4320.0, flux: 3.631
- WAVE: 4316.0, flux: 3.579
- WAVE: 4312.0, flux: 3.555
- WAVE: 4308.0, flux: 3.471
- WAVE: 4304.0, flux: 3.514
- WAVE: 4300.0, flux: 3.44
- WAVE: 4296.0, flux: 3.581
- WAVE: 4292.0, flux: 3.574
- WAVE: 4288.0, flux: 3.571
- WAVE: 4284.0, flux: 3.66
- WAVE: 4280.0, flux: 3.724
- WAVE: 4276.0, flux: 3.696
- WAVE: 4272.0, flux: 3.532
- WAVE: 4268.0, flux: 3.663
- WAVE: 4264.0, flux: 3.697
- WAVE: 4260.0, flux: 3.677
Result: 0.57 angstrom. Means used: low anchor 3.65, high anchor 3.56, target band 3.55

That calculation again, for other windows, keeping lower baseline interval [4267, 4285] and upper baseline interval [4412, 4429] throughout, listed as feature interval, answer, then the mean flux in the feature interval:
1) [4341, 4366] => 0.91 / 3.52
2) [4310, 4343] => 2.40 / 3.39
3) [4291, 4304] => 0.46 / 3.53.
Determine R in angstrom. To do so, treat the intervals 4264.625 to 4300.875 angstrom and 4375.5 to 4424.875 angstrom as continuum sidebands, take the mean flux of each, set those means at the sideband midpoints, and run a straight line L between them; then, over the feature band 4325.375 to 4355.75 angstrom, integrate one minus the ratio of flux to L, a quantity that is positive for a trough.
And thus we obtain 2.7 angstrom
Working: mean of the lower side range 3.61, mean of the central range 3.32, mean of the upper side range 3.68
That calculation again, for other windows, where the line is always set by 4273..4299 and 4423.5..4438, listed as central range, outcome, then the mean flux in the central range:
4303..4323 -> 0.4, 3.55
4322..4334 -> 0.2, 3.57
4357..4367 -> -0.3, 3.75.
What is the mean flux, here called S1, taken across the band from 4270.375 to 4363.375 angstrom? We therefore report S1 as 3.51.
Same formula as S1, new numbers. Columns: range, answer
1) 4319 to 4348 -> 3.31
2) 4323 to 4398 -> 3.54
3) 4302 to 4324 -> 3.55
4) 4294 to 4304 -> 3.51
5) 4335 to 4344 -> 2.87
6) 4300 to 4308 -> 3.48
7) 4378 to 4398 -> 3.68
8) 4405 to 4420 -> 3.68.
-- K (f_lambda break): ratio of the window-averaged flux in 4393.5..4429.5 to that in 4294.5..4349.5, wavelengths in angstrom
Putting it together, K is 1.08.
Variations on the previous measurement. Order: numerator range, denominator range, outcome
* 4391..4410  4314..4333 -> 1.03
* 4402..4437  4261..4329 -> 1.02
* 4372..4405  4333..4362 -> 1.10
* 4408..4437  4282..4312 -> 1.03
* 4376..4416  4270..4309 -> 1.03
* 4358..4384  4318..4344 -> 1.11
